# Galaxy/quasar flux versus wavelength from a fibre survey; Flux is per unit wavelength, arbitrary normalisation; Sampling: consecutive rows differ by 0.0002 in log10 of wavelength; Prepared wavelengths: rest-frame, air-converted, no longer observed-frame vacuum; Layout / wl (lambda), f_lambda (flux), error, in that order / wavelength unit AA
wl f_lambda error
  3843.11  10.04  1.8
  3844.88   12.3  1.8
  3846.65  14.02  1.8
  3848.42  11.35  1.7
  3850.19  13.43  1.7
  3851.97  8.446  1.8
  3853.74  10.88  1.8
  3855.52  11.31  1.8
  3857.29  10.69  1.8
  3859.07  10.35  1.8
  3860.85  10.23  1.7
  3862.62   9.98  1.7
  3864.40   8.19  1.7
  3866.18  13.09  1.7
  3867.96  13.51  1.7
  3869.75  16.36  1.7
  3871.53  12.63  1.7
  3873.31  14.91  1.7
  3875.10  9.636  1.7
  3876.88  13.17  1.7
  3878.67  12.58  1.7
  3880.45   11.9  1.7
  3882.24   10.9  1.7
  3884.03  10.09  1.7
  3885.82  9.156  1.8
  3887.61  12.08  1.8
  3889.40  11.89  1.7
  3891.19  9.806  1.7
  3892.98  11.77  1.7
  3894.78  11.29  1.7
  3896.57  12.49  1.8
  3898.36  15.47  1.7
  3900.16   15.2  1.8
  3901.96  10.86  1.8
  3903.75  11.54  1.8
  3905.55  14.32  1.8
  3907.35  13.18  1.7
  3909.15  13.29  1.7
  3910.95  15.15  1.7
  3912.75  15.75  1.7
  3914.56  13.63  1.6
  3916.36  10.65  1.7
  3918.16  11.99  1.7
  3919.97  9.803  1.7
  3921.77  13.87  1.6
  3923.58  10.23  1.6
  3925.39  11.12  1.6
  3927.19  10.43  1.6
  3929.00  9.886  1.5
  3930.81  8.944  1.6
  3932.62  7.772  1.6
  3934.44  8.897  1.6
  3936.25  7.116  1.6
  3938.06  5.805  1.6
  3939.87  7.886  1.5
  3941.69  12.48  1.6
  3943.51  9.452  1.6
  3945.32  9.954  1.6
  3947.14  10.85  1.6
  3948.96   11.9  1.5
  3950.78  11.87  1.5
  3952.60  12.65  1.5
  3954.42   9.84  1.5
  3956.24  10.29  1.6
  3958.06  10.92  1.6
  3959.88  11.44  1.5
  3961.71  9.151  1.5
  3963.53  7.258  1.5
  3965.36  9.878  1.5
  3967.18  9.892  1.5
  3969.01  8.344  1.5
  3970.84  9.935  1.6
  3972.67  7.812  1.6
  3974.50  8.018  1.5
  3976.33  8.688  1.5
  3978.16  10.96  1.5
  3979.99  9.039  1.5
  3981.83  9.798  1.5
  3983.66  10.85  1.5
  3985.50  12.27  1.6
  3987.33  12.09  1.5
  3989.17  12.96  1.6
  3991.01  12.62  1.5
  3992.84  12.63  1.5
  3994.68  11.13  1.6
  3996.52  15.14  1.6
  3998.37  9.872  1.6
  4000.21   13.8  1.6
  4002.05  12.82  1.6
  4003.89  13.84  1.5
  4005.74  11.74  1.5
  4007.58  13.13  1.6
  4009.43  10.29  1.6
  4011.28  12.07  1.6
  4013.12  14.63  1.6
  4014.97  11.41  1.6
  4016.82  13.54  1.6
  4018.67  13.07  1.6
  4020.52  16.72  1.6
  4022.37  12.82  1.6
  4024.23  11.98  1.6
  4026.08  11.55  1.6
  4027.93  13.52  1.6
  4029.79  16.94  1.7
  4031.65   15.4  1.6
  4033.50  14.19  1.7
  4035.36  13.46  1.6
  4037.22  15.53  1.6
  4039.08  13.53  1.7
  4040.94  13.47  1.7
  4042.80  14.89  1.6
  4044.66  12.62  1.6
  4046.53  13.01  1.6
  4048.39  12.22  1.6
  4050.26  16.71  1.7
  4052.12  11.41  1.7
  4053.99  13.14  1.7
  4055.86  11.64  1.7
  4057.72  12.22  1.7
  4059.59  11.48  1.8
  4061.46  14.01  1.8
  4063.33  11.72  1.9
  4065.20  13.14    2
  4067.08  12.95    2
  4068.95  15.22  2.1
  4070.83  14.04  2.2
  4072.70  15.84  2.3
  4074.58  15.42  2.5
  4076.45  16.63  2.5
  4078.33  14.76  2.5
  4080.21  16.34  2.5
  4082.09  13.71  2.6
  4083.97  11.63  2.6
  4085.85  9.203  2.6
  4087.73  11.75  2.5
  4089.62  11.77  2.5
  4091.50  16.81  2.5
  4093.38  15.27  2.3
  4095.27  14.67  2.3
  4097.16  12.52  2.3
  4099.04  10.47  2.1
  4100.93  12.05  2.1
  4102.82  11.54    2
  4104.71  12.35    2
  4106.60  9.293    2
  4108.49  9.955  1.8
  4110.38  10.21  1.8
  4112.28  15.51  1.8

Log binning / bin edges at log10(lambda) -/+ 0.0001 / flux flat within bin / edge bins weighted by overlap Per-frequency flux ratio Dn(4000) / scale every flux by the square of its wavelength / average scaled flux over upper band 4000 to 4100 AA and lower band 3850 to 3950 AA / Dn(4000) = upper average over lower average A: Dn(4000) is 1.28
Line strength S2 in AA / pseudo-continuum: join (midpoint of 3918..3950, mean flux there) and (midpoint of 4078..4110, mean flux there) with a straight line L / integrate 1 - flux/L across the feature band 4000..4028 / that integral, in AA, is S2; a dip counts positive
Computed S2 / -4.3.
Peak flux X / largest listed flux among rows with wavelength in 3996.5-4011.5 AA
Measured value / 15.14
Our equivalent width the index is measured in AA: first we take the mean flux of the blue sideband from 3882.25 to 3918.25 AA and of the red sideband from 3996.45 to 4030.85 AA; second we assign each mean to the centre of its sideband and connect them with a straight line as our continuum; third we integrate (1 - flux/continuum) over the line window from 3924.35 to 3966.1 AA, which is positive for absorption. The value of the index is 9.5 AA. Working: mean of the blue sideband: 12.5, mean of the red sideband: 13.1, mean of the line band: 9.82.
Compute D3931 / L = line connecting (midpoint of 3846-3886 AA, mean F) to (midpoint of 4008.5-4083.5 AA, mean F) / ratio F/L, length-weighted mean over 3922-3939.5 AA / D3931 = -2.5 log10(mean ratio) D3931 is 0.34 mag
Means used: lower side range 11.6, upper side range 13.7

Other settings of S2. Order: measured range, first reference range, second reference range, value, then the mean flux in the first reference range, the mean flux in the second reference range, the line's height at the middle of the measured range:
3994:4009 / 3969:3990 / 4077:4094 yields -2.5 AA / 10.1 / 13.5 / 10.8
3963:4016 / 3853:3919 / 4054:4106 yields 6.6 AA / 12.2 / 13.3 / 12.8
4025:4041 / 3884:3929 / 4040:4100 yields -1.2 AA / 12.2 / 13.5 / 13.2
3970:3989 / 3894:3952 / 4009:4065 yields 3.5 AA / 11.3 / 13.3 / 12.3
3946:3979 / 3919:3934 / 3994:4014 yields 3.8 AA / 10.2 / 12.6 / 11.3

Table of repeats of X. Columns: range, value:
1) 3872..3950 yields 15.75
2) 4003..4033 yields 16.94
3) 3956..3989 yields 12.27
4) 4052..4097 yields 16.81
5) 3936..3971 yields 12.65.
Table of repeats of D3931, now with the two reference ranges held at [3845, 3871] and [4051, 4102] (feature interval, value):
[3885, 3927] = -0.03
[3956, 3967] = 0.26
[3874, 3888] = 0.05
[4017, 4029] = -0.04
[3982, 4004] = 0.03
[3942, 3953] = 0.11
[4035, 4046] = -0.07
